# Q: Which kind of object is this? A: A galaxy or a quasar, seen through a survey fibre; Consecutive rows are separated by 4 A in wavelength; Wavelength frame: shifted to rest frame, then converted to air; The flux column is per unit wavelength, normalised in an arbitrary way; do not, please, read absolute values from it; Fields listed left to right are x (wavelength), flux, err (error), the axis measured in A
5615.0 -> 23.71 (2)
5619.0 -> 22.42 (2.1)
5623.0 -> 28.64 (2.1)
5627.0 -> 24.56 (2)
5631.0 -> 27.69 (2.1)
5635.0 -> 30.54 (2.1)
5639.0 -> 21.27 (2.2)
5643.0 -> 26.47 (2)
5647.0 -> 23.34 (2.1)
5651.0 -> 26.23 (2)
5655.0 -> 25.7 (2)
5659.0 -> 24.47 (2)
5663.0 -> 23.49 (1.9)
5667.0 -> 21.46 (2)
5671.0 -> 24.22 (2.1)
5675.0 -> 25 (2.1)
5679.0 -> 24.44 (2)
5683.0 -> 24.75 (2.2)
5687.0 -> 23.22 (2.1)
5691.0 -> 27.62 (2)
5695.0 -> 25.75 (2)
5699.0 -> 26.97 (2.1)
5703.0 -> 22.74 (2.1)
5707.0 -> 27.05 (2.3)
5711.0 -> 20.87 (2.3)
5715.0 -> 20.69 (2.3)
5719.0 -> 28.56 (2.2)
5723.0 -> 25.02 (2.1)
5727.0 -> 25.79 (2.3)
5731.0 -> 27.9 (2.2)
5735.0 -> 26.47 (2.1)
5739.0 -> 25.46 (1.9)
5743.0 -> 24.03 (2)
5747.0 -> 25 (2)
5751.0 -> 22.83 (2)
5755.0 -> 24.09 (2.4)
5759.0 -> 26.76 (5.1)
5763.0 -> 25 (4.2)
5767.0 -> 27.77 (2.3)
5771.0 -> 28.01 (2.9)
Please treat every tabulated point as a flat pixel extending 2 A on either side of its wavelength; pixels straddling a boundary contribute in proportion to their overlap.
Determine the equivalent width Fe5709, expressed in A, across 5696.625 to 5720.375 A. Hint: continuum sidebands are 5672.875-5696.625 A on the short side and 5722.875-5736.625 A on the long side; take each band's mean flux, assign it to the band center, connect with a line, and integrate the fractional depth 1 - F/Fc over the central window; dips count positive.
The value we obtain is 1.31 A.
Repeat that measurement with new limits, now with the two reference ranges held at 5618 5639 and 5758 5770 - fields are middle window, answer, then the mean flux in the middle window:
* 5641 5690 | 3.8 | 24.5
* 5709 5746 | 2.2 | 25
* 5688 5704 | 0.4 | 25.8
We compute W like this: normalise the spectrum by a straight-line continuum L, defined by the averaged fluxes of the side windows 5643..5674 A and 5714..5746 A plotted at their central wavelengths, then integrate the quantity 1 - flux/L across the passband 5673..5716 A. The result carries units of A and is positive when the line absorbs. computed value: 0.71 A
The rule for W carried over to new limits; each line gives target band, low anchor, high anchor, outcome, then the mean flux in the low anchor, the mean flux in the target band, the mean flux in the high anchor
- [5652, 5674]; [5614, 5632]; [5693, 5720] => 0.8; 25.4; 24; 24.5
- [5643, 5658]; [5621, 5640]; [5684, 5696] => 0.6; 26.8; 25.2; 25.4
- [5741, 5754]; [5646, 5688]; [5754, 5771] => 1.0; 24.3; 24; 26.3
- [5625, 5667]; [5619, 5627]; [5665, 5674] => -1.0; 26.1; 25.2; 23.1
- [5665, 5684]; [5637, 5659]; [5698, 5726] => 0.5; 24.6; 23.9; 24.5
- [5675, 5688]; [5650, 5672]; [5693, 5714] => 0.0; 24.2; 24.3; 24.5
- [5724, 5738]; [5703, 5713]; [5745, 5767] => -1.2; 23.7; 26.5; 25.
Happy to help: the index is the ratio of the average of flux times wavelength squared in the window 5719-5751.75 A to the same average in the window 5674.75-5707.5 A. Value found 1.03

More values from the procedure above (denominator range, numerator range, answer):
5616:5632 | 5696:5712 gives 0.99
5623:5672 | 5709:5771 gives 1.04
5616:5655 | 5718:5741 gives 1.07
